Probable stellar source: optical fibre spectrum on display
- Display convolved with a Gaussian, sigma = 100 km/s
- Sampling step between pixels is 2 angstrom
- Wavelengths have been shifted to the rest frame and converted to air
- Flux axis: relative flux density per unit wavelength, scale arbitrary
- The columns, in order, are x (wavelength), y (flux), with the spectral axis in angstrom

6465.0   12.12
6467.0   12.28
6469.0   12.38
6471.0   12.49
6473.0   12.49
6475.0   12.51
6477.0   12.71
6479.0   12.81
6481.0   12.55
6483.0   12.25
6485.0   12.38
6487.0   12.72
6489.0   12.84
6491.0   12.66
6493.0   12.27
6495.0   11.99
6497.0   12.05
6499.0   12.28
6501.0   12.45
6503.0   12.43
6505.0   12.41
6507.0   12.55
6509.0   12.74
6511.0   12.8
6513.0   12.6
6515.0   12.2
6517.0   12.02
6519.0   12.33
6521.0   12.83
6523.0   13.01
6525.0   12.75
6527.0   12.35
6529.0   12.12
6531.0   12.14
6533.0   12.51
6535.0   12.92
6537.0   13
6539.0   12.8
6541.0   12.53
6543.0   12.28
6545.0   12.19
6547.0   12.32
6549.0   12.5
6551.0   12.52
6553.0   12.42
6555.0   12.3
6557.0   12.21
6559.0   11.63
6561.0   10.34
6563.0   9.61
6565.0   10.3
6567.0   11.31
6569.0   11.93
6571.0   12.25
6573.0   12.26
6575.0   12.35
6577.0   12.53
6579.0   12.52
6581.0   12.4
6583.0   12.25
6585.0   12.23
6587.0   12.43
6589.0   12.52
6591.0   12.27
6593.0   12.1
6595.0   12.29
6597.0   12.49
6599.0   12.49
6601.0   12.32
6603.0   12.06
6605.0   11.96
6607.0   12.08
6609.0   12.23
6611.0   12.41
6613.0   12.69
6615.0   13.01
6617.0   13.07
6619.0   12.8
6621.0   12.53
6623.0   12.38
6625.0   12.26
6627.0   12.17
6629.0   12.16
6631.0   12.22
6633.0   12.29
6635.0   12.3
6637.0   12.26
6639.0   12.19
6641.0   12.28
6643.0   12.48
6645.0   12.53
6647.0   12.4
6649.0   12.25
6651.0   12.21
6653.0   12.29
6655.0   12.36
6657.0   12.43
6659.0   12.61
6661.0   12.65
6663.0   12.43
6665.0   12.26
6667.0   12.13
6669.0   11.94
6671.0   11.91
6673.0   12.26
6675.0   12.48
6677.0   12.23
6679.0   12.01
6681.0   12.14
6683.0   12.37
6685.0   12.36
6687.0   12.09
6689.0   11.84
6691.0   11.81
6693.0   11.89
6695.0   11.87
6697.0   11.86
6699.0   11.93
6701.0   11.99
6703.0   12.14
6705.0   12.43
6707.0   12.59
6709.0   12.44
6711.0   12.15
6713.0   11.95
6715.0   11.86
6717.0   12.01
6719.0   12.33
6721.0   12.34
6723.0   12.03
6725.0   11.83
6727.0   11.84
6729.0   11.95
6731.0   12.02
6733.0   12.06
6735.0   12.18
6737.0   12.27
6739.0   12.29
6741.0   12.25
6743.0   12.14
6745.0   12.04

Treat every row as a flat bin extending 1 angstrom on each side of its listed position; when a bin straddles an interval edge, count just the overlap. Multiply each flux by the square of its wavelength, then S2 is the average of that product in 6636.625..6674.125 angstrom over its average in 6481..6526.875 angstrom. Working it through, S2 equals 1.03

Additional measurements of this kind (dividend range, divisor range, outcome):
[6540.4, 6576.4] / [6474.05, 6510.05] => 0.97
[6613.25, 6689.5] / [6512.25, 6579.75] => 1.05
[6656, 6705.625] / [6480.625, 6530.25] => 1.03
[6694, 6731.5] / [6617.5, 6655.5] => 1.00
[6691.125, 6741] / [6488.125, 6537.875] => 1.03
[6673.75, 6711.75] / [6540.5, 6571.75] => 1.07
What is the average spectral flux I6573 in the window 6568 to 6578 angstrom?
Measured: 12.3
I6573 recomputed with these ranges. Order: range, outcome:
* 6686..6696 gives 11.9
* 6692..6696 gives 11.9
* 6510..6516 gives 12.5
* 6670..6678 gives 12.2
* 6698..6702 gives 12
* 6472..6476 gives 12.5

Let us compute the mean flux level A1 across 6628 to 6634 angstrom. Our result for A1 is 12.2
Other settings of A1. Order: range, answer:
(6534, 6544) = 12.7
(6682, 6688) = 12.3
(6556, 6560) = 11.9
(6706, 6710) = 12.5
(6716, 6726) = 12.1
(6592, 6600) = 12.3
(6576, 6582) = 12.5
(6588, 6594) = 12.3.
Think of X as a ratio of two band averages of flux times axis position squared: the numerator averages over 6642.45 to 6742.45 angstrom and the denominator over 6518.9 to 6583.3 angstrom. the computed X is 1.04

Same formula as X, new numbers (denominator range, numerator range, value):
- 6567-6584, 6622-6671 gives 1.03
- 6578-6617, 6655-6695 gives 1.01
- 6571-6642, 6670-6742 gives 1.01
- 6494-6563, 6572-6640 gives 1.03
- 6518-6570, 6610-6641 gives 1.05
